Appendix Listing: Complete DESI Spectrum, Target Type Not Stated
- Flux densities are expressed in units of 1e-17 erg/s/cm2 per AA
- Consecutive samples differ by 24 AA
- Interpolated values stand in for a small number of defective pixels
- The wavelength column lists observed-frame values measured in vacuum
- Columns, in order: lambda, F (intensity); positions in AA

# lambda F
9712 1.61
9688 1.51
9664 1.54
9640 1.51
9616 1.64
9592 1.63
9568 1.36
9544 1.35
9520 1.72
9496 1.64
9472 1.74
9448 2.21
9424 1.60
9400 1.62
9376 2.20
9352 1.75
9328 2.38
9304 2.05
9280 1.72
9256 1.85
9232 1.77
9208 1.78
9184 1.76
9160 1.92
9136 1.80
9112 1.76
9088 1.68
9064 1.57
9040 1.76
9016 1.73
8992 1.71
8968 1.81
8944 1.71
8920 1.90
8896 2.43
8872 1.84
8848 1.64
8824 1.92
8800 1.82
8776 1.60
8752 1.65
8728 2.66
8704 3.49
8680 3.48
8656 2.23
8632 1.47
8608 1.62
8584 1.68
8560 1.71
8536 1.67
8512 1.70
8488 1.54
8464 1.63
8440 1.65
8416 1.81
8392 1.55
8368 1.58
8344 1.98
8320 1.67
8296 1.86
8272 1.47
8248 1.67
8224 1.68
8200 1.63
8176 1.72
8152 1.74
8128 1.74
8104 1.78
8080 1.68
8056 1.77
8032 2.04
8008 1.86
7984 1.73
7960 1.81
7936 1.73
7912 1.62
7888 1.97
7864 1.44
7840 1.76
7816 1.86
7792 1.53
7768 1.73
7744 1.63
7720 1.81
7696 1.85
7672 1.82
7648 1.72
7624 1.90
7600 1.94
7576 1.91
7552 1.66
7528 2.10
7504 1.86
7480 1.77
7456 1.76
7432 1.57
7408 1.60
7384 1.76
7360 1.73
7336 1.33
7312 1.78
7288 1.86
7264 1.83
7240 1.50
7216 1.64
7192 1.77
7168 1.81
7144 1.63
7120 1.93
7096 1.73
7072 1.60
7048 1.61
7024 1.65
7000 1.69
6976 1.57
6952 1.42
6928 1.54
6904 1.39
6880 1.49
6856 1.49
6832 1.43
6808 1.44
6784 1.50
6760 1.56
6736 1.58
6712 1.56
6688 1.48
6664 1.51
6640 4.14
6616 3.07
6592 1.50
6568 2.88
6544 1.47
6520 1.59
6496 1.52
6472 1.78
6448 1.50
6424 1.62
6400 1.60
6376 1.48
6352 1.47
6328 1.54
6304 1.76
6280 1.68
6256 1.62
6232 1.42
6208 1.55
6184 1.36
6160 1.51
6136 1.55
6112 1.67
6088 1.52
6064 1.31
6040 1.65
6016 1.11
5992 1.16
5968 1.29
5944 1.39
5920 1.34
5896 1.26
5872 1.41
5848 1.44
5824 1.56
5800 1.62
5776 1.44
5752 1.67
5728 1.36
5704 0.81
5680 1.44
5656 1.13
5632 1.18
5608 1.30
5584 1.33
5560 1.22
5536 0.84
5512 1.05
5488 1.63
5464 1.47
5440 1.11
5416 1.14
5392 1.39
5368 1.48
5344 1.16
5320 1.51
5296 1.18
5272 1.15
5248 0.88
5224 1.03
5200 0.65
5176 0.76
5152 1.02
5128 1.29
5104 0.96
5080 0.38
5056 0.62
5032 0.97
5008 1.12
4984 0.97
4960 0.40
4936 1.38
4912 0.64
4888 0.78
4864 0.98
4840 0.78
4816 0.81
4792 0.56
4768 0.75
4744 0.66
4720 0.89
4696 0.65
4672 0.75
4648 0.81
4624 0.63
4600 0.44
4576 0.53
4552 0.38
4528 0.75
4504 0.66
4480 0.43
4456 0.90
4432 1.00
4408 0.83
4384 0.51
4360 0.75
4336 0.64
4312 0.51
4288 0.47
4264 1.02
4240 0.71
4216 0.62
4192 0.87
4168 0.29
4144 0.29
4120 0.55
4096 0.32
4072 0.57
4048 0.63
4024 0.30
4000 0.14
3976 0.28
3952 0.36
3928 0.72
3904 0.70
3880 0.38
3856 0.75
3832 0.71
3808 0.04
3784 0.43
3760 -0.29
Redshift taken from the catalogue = 0.323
